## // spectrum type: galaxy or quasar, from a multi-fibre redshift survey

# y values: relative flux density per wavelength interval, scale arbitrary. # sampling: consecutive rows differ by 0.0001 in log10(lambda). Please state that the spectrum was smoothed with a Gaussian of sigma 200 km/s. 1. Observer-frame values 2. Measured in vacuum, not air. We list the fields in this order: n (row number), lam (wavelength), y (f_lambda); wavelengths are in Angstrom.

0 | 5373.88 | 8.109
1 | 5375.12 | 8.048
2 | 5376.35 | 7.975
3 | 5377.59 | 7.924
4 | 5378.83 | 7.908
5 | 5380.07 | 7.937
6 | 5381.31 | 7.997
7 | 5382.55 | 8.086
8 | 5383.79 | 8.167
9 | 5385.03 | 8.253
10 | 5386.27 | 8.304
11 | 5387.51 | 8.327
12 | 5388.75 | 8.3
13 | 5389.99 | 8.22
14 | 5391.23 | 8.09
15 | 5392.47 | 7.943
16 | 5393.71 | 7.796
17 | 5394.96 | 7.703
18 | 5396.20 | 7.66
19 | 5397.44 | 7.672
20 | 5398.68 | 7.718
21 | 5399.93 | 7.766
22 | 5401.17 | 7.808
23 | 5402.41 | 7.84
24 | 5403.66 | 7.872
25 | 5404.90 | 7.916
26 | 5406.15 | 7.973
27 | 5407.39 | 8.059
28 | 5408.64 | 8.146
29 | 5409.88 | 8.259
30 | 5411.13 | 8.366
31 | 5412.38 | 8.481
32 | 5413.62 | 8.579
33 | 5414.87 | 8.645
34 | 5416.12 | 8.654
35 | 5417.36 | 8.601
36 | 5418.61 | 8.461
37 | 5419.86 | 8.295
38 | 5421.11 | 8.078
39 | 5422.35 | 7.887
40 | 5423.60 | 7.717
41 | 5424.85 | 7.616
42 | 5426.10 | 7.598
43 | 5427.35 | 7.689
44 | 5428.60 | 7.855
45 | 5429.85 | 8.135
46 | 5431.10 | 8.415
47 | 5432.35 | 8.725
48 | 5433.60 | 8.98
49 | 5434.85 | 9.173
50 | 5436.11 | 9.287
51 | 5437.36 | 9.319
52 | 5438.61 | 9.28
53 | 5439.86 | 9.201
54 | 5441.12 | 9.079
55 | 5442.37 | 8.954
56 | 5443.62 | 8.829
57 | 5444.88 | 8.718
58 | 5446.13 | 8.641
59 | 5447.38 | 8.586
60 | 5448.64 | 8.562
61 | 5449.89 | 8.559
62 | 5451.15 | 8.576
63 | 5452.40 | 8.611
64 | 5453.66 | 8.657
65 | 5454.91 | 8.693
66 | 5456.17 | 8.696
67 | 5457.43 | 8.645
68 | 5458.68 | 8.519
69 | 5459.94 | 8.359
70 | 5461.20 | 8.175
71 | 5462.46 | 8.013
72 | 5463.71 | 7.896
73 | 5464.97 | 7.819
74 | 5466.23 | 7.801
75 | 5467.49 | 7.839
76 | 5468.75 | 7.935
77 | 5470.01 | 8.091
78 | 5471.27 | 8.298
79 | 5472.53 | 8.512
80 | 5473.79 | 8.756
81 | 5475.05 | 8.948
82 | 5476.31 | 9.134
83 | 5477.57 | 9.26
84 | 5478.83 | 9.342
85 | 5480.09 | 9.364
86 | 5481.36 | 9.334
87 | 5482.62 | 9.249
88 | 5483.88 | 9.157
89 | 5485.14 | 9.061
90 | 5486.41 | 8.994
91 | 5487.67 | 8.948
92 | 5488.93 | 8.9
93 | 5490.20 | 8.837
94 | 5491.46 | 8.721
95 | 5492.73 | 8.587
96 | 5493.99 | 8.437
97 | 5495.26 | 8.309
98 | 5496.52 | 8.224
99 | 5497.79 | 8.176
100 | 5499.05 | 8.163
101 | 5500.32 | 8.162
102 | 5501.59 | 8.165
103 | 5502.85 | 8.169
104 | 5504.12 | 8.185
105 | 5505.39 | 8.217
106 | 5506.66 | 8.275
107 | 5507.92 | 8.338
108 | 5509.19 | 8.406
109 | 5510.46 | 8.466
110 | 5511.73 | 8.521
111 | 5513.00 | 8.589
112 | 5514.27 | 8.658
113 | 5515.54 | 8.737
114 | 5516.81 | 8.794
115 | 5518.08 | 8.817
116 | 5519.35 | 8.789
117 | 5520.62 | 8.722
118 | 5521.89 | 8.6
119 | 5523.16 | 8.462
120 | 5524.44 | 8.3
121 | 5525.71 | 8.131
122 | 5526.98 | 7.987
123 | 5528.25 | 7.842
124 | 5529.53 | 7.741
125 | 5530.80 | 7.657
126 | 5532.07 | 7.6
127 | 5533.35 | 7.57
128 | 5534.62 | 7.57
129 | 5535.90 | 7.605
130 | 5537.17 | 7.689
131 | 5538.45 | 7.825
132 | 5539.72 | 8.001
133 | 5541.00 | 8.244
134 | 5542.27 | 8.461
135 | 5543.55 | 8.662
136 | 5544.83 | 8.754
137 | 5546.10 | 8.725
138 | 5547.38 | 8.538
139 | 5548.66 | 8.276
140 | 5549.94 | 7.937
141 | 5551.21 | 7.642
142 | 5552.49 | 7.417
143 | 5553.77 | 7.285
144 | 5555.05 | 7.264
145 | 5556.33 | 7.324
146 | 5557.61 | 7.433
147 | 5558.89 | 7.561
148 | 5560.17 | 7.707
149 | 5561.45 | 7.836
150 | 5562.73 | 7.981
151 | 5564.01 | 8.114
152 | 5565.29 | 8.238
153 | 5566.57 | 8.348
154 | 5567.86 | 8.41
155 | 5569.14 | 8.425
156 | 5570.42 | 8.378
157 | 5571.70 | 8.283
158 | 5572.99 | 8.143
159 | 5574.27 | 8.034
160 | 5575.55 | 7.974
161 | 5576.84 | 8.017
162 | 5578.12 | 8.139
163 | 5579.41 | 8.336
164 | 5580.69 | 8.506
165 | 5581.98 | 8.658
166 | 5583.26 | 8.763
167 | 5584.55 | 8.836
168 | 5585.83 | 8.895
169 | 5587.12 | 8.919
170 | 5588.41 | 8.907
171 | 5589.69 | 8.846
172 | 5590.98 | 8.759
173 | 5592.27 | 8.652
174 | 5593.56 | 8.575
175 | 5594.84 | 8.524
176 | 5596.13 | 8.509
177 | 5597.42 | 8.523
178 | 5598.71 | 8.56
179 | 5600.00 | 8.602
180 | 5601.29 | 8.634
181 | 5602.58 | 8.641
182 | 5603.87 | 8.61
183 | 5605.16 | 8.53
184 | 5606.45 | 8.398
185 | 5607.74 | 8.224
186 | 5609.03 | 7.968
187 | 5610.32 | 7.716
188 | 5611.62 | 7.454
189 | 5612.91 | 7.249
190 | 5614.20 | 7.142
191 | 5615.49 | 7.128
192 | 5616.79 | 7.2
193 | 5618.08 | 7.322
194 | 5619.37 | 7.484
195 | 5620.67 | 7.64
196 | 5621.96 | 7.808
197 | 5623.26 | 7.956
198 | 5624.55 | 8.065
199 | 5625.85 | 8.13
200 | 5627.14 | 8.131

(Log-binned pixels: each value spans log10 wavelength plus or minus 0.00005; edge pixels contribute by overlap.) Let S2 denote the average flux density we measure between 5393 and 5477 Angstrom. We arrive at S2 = 8.35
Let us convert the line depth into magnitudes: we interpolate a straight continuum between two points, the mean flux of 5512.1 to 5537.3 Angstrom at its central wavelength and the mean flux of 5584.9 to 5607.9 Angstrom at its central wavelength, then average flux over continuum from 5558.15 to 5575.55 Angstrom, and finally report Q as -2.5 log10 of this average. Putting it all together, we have 0.047 mag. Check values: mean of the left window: 8.21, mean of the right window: 8.64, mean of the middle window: 8.11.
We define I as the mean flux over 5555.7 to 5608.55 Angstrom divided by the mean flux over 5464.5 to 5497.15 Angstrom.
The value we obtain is 0.96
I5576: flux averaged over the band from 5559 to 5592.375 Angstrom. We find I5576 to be 8.37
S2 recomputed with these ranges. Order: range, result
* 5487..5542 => 8.28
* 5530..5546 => 8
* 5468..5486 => 8.88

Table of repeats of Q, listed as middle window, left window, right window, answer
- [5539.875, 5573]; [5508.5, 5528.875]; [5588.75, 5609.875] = 0.06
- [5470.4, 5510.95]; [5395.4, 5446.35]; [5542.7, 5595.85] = -0.05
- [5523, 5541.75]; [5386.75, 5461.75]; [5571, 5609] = 0.08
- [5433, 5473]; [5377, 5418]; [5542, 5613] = -0.06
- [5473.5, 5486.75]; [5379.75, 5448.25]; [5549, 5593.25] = -0.11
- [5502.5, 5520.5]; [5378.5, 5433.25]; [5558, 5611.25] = -0.03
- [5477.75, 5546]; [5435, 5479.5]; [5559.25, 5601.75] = 0.01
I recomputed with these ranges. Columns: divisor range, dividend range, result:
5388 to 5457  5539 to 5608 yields 0.99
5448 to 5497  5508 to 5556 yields 0.95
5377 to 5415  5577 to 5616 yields 1.04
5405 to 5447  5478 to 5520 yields 1.02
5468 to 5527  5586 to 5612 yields 0.99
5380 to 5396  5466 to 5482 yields 1.07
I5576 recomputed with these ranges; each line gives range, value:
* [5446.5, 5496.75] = 8.61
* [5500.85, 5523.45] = 8.5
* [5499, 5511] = 8.26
